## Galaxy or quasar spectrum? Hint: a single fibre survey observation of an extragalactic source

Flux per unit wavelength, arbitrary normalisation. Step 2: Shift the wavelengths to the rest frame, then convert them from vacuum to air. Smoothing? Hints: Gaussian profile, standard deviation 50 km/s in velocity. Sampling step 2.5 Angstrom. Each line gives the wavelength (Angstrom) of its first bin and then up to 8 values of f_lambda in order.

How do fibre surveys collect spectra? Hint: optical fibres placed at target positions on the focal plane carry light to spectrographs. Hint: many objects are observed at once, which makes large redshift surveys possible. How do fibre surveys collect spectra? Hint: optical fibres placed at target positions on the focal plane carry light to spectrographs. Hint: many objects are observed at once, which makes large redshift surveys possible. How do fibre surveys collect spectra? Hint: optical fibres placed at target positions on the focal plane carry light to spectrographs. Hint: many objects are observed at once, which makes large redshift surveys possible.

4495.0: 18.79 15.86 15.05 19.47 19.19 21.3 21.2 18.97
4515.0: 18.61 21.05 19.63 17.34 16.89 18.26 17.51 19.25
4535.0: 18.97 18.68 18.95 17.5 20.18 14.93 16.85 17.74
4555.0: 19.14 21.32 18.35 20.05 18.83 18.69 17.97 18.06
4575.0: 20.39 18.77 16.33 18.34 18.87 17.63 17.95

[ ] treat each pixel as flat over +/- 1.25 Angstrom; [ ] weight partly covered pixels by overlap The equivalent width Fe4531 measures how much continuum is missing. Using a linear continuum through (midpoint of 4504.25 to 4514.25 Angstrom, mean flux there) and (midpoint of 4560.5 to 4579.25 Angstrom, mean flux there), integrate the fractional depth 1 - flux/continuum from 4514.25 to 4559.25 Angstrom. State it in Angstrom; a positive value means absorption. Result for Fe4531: 2.47 Angstrom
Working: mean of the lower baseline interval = 20.1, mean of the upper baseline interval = 18.9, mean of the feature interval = 18.5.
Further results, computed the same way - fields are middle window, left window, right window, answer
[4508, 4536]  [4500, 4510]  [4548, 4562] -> 0.4 Angstrom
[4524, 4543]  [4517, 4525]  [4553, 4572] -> 0.6 Angstrom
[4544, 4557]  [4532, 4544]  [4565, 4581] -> 0.5 Angstrom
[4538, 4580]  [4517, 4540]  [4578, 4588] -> -0.8 Angstrom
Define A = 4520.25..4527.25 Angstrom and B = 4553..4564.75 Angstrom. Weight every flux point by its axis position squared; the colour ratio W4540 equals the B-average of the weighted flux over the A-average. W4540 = 1.12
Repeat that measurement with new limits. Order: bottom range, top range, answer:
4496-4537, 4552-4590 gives 1.03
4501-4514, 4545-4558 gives 0.92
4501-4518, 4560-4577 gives 0.98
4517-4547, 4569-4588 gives 1.01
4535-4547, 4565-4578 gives 1.02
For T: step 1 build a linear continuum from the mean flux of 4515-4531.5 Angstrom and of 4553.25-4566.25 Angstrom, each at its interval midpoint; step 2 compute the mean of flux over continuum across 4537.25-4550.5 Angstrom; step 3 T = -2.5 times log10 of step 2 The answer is 0.07 mag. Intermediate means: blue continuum 18.5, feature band 17.8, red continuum 19.5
